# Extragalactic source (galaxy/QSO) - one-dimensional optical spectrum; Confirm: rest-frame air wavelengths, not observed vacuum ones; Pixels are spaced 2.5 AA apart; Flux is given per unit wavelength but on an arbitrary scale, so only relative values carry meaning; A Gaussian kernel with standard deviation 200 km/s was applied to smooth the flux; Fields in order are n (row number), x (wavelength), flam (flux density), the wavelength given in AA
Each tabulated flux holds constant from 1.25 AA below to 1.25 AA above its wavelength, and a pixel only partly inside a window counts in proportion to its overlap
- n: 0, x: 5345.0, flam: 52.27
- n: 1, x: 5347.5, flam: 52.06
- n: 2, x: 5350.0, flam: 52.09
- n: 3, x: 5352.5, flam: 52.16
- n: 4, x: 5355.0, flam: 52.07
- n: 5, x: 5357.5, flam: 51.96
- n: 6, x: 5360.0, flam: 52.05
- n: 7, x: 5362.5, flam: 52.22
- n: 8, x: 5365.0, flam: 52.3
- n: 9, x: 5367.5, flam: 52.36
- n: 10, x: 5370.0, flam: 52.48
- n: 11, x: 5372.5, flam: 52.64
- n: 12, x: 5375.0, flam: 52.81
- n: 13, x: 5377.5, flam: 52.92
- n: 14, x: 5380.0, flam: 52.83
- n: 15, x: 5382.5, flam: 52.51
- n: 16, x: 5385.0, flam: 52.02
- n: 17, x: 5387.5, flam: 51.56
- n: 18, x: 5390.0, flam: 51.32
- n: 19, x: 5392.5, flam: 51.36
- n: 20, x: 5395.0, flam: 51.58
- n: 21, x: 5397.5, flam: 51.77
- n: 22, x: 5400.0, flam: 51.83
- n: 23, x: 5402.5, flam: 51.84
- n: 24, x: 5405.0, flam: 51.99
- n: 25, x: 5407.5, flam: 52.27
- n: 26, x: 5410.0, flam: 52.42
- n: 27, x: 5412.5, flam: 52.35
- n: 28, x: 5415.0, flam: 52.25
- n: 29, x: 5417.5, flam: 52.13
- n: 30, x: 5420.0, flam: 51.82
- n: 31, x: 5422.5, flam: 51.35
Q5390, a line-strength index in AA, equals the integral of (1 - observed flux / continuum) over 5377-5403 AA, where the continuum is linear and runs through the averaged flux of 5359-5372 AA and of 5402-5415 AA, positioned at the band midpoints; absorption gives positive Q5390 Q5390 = 0.2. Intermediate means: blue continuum 52.3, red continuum 52.2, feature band 51.9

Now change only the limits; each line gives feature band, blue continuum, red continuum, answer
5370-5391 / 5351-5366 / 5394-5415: -0.1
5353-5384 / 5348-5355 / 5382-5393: -0.3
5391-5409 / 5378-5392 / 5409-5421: 0.1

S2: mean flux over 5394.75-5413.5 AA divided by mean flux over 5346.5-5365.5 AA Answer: 1.00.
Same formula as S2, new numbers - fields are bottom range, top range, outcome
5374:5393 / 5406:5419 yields 1.00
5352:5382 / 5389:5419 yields 0.99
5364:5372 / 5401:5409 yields 0.99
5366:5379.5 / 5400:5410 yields 0.99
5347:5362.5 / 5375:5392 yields 1.00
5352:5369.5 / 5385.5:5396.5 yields 0.99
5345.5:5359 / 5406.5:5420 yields 1.00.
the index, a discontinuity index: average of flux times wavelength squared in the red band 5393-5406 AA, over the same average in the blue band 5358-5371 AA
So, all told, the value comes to 1.00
